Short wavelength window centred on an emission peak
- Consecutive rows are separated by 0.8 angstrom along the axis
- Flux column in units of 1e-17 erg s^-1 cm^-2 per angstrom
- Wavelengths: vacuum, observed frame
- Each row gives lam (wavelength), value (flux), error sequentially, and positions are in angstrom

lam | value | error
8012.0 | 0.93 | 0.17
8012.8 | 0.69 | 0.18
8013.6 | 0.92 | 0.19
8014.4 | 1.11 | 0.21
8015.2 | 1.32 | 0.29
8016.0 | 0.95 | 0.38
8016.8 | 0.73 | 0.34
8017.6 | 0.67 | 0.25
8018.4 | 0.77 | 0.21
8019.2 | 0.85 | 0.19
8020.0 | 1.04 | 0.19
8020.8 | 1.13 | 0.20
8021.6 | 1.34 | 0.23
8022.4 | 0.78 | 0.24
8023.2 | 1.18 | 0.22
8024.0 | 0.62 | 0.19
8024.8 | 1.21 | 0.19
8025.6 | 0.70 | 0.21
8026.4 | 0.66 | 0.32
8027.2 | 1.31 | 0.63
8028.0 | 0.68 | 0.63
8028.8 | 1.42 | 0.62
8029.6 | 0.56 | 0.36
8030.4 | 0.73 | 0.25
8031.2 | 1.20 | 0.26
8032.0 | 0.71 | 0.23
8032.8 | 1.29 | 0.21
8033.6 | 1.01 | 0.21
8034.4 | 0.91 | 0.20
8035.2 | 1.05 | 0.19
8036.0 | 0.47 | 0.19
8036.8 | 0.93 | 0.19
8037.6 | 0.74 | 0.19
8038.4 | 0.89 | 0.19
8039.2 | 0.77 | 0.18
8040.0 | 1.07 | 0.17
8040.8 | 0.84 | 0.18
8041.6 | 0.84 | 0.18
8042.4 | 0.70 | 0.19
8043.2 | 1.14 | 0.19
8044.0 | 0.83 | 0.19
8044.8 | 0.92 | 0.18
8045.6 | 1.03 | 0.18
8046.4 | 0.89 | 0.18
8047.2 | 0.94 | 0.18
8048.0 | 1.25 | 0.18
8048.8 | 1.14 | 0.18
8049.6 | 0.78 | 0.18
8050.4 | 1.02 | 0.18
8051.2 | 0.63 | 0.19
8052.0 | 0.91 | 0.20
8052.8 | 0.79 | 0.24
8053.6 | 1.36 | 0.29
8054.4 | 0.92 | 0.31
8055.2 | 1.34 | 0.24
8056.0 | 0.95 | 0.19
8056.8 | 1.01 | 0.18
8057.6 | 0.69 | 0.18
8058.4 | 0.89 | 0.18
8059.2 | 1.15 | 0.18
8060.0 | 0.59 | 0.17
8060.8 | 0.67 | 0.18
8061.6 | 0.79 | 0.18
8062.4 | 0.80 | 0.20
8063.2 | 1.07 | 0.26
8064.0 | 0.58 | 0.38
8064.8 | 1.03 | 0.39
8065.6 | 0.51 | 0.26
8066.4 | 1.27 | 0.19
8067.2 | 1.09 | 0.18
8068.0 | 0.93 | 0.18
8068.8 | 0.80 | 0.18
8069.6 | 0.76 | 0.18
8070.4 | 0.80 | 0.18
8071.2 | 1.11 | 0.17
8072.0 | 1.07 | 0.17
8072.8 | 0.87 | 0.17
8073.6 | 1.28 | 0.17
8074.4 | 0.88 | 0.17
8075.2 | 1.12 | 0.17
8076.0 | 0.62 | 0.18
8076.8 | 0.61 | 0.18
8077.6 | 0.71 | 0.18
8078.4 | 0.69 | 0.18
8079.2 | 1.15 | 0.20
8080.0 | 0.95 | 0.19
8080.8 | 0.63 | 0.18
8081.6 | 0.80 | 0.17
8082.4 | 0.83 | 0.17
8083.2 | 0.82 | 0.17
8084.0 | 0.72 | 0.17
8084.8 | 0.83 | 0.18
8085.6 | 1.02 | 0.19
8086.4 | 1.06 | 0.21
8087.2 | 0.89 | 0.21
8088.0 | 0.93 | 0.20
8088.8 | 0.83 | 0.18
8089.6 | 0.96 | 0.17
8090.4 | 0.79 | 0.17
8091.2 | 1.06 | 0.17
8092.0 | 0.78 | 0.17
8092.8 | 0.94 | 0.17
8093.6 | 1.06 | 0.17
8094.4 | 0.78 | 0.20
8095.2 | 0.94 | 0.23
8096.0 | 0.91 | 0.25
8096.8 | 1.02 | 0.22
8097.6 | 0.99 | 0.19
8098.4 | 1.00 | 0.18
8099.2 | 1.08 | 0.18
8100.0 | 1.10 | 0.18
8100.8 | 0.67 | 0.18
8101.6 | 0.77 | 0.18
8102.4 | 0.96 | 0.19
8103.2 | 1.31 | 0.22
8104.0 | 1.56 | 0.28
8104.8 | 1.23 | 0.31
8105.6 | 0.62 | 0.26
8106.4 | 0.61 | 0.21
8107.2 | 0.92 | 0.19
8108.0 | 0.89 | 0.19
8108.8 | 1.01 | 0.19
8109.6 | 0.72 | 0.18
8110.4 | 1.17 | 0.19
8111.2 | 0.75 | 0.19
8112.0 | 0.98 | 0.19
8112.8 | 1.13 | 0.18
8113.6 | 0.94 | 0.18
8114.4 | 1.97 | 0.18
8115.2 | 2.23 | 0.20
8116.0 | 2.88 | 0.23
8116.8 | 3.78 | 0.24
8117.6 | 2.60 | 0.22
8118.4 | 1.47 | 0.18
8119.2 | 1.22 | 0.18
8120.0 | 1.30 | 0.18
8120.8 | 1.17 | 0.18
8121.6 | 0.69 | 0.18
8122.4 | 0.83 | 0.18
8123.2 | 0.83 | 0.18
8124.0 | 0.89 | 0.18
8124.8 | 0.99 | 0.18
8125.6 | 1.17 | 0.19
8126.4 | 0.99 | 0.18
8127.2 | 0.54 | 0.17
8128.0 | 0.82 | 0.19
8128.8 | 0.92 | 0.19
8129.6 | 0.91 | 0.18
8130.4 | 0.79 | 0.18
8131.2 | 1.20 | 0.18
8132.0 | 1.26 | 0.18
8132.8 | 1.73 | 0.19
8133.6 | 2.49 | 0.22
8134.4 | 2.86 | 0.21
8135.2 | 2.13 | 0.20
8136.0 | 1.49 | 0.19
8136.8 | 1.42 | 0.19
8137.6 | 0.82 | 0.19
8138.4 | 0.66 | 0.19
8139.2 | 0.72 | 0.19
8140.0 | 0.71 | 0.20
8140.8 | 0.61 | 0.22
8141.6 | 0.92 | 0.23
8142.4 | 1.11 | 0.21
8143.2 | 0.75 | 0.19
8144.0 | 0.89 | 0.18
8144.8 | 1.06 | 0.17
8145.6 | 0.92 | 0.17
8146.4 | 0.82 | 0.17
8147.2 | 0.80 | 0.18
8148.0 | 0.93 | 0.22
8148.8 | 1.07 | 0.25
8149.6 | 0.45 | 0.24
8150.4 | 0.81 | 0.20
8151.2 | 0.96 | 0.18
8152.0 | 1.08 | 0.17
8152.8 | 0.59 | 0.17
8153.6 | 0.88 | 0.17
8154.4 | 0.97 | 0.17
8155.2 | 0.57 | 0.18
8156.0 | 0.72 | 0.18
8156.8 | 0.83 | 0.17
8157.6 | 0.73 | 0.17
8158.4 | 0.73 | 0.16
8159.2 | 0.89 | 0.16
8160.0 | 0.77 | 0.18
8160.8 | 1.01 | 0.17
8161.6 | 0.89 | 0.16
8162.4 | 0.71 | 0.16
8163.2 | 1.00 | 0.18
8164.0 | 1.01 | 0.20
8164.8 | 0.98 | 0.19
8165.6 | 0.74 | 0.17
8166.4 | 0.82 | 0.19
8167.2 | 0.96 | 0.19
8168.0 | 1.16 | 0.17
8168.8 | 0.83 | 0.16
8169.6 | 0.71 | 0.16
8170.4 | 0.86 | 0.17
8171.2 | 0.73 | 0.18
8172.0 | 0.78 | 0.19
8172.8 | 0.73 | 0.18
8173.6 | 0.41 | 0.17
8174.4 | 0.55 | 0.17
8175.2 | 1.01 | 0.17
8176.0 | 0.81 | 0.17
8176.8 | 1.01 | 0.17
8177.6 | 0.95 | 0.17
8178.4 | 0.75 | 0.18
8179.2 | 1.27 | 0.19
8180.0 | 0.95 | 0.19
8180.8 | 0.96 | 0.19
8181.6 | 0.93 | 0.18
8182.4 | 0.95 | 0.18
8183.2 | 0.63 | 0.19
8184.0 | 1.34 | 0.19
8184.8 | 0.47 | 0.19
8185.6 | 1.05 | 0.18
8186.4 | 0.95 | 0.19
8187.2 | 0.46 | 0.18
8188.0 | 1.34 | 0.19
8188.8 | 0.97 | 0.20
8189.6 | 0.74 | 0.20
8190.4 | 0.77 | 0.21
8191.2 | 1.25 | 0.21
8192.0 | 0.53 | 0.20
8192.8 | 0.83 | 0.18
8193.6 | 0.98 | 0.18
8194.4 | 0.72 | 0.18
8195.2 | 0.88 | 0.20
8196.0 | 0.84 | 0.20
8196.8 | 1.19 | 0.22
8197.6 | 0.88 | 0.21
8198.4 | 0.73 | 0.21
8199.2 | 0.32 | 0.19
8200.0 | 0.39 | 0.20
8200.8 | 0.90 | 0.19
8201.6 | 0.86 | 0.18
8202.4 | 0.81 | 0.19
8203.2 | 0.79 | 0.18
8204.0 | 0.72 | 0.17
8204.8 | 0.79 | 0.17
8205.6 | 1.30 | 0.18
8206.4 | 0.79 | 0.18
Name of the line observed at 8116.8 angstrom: [S II] 6716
